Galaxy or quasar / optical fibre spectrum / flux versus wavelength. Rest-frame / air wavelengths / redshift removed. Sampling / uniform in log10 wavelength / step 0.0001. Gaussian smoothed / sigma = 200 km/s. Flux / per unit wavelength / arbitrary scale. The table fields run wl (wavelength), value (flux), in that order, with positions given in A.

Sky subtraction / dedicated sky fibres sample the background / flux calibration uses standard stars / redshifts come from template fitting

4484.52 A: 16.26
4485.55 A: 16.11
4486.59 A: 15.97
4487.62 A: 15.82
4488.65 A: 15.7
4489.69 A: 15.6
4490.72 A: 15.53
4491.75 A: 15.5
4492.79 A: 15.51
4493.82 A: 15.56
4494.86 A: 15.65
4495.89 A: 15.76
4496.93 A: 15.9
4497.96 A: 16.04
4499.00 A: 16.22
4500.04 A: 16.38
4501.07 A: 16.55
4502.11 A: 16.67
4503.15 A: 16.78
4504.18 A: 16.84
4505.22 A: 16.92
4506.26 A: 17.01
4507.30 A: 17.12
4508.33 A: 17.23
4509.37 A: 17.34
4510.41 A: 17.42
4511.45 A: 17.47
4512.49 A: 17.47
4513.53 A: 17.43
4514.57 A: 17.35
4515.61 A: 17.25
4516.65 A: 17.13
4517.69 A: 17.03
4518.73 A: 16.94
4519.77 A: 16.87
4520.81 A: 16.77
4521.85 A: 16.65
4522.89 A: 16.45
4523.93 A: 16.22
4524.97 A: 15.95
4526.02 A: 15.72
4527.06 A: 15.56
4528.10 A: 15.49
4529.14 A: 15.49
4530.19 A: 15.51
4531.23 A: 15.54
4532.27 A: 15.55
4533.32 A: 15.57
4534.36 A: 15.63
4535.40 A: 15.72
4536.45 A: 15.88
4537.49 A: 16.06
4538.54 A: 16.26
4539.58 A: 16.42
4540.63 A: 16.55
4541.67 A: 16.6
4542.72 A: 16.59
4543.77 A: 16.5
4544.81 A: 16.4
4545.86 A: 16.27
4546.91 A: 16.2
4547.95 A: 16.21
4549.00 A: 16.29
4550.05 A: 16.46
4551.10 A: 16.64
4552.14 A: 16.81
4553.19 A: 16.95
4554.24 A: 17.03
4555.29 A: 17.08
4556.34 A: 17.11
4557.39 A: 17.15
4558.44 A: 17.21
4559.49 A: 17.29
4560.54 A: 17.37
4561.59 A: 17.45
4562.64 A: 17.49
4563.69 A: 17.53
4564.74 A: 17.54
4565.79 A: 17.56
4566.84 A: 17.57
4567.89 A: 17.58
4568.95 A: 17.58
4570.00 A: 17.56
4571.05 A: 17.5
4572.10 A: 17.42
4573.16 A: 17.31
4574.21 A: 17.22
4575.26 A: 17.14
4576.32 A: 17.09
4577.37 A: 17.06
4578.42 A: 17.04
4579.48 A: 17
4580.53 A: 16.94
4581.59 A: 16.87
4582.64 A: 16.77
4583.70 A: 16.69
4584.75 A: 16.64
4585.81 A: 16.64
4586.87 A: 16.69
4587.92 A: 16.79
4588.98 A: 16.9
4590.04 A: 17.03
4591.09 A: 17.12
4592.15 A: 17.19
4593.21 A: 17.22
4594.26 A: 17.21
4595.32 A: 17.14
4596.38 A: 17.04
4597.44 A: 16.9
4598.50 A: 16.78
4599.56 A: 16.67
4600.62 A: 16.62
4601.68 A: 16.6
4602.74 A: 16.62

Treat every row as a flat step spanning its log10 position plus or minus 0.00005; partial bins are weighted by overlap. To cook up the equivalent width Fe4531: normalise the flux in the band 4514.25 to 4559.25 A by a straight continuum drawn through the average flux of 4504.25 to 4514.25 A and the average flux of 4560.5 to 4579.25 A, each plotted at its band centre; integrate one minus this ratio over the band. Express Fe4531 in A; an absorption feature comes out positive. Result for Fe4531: 2.4 A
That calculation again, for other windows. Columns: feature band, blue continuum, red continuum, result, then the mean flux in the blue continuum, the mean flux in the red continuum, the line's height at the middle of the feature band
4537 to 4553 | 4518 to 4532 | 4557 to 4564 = 0.36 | 16.1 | 17.4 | 16.8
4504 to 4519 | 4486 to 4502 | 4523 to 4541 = -1.28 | 15.9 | 15.8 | 15.9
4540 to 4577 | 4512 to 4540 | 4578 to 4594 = -0.91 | 16.3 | 16.9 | 16.6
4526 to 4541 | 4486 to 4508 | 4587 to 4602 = 0.60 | 16.2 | 16.9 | 16.4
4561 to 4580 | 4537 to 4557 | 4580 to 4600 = -0.71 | 16.5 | 16.9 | 16.7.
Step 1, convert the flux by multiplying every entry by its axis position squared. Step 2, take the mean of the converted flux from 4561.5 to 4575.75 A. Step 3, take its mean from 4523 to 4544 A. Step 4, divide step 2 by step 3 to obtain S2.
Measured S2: 1.1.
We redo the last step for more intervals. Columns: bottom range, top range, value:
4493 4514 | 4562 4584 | 1.07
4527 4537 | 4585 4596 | 1.12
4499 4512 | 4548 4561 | 1.02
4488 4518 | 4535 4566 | 1.03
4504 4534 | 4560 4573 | 1.08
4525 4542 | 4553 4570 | 1.11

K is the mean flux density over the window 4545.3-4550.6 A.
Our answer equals 16.3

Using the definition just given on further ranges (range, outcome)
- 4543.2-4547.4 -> 16.3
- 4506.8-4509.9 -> 17.3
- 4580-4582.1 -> 16.9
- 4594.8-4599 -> 16.9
